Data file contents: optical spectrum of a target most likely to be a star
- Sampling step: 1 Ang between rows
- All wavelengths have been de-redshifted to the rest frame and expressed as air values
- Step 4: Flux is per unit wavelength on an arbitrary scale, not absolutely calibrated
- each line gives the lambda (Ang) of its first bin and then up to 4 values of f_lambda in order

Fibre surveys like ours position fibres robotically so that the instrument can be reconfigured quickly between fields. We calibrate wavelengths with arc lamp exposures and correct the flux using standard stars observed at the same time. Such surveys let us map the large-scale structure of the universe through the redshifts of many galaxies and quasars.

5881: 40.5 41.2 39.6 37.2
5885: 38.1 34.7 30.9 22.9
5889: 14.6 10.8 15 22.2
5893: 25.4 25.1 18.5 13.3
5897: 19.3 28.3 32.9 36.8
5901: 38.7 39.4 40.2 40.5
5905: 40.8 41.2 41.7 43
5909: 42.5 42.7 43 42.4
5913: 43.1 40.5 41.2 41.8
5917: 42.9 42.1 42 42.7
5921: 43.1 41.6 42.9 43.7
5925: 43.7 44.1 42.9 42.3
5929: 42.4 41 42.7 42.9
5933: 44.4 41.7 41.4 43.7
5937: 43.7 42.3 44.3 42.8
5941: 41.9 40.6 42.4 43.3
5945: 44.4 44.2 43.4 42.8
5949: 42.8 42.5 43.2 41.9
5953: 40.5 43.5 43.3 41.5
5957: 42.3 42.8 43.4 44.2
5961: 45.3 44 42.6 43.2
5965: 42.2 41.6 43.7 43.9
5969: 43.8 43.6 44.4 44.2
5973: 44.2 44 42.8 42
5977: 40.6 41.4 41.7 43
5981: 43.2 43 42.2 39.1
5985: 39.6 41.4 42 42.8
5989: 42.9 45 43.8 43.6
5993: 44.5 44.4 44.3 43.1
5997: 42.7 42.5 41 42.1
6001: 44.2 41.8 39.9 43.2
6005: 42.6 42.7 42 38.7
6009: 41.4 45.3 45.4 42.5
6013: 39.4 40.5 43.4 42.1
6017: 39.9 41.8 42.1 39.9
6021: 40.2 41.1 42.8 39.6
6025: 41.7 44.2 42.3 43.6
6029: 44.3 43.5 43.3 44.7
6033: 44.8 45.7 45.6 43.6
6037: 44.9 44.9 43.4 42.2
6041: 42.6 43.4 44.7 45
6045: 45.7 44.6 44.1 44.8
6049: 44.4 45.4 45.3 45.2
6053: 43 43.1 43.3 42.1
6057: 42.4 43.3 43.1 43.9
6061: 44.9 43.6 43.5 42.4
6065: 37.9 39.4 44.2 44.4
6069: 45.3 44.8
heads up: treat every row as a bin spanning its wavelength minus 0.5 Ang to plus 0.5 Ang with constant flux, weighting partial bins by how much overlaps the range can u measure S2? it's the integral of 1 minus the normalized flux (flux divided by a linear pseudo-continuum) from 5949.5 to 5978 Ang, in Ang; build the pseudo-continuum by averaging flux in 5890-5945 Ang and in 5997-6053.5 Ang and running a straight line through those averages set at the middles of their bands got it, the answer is -1.8 Ang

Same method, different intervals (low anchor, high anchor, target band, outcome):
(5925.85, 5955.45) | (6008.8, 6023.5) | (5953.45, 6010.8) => -0.71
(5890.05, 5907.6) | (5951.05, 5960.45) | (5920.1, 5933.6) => -2.47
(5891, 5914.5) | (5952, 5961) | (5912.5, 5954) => -3.77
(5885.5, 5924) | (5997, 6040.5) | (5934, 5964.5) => -4.21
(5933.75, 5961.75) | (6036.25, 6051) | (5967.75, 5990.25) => 0.39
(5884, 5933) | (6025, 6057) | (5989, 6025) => -0.21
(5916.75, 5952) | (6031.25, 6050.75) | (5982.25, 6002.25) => 0.47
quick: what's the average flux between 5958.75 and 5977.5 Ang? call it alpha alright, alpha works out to 43.4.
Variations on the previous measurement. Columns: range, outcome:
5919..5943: 42.7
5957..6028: 42.5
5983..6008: 42.5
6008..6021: 41.8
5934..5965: 42.9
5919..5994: 42.8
